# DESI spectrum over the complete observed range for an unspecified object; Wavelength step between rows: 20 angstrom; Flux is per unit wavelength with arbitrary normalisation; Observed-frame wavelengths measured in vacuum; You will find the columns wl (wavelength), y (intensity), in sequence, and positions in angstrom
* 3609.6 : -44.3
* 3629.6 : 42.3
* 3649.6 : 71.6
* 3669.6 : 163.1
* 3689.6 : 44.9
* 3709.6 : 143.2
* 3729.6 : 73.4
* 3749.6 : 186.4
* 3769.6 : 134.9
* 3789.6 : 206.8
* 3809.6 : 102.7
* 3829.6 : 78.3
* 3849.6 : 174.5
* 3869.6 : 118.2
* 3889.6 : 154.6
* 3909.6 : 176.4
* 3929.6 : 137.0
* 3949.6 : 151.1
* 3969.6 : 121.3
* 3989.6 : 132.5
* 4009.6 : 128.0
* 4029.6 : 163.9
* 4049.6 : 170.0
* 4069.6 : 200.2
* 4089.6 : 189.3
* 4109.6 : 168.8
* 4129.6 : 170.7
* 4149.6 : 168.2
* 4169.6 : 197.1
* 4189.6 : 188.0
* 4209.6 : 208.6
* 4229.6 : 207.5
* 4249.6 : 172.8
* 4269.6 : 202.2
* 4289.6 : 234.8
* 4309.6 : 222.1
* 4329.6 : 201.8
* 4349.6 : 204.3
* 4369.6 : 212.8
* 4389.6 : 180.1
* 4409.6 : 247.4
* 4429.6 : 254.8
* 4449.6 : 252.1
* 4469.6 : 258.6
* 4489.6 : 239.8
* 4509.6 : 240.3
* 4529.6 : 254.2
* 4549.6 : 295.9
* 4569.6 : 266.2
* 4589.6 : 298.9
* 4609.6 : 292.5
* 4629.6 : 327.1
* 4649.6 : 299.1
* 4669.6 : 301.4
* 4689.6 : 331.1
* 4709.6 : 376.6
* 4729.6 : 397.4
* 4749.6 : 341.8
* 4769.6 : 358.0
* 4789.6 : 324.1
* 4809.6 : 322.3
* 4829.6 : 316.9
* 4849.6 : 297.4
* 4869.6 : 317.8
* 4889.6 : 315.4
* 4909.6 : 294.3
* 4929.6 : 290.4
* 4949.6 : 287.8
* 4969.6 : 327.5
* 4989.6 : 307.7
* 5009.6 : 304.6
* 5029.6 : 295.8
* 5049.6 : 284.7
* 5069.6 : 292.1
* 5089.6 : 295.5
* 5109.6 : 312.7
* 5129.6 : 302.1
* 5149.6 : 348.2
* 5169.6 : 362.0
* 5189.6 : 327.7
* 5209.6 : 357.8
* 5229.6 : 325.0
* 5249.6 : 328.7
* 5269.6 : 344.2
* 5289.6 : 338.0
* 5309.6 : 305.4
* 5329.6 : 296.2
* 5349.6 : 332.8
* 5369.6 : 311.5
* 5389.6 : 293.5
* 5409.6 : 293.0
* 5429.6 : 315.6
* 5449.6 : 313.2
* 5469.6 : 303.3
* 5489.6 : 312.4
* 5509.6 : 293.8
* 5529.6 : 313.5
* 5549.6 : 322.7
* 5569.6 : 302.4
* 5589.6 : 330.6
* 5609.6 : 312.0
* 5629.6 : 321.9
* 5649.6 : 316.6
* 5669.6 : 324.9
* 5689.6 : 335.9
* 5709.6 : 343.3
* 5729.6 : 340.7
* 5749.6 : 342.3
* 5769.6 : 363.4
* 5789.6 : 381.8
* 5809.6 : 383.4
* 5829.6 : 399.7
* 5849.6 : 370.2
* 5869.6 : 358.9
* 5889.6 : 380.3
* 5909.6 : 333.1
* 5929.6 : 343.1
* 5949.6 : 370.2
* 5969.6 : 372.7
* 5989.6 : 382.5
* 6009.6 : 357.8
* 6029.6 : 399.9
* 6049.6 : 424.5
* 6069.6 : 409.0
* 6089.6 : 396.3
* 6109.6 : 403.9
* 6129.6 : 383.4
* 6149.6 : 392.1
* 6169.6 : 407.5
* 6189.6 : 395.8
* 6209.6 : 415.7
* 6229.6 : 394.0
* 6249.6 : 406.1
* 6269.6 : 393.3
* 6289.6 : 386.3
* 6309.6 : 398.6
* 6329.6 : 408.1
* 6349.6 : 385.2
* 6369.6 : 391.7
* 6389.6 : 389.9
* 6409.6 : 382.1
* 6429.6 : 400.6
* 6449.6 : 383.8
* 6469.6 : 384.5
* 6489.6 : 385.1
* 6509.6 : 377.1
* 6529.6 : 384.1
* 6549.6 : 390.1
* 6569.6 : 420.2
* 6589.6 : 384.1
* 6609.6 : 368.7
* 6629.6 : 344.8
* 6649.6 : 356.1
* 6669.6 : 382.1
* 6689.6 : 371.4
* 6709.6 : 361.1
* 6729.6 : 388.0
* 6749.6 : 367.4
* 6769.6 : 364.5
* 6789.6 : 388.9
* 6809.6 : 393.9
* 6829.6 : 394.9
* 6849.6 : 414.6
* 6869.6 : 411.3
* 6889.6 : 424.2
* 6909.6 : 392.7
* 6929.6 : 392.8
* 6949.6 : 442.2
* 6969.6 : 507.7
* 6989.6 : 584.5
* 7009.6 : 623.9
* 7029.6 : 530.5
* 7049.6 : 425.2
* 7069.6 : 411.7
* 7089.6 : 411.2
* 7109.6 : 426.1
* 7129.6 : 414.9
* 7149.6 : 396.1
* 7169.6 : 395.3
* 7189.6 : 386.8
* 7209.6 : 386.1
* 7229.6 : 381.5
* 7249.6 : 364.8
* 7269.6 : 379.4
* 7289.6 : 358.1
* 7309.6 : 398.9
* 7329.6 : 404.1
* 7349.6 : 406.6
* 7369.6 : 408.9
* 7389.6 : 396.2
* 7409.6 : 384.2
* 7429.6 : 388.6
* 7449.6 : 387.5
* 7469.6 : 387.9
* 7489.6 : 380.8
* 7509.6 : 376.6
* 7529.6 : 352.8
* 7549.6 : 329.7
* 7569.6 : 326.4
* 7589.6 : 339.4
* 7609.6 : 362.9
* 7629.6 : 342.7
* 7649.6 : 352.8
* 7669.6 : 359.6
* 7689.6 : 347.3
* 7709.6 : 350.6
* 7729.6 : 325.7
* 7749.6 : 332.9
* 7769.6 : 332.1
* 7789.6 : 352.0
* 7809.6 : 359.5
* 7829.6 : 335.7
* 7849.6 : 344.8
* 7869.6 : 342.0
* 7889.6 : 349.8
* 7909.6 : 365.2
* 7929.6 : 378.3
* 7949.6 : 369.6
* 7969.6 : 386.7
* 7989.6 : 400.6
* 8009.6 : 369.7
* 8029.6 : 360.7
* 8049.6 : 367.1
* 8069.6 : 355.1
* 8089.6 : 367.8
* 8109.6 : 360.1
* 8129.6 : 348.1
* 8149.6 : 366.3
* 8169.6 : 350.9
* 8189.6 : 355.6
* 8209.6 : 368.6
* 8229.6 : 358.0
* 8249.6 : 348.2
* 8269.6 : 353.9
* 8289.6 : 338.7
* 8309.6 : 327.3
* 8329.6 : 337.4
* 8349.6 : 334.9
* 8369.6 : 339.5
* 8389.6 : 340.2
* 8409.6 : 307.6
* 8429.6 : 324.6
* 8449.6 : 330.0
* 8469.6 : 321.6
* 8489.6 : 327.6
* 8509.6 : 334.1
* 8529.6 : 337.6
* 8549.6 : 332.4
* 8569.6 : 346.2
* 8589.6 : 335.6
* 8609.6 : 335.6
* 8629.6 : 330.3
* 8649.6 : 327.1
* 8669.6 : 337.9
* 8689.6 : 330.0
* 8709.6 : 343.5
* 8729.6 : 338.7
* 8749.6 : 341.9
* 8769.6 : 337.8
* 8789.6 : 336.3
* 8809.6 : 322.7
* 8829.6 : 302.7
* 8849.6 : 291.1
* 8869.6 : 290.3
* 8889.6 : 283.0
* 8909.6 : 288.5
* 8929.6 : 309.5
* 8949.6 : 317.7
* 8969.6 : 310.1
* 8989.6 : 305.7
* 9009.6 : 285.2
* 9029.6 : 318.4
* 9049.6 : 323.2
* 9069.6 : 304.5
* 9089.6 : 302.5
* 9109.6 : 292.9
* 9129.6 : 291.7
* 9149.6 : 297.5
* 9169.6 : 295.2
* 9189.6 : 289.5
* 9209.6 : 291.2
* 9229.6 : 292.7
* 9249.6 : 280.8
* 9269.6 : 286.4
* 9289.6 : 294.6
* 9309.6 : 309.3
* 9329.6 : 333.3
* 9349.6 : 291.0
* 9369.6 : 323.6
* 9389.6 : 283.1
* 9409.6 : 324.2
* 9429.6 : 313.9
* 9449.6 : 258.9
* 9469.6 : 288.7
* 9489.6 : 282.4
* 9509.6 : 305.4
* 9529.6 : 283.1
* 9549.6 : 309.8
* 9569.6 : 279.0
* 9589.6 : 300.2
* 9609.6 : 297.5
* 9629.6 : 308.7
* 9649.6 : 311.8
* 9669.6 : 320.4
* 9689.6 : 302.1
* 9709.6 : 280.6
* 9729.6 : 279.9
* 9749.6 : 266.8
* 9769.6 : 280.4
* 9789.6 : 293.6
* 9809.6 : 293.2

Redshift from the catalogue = 1.500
